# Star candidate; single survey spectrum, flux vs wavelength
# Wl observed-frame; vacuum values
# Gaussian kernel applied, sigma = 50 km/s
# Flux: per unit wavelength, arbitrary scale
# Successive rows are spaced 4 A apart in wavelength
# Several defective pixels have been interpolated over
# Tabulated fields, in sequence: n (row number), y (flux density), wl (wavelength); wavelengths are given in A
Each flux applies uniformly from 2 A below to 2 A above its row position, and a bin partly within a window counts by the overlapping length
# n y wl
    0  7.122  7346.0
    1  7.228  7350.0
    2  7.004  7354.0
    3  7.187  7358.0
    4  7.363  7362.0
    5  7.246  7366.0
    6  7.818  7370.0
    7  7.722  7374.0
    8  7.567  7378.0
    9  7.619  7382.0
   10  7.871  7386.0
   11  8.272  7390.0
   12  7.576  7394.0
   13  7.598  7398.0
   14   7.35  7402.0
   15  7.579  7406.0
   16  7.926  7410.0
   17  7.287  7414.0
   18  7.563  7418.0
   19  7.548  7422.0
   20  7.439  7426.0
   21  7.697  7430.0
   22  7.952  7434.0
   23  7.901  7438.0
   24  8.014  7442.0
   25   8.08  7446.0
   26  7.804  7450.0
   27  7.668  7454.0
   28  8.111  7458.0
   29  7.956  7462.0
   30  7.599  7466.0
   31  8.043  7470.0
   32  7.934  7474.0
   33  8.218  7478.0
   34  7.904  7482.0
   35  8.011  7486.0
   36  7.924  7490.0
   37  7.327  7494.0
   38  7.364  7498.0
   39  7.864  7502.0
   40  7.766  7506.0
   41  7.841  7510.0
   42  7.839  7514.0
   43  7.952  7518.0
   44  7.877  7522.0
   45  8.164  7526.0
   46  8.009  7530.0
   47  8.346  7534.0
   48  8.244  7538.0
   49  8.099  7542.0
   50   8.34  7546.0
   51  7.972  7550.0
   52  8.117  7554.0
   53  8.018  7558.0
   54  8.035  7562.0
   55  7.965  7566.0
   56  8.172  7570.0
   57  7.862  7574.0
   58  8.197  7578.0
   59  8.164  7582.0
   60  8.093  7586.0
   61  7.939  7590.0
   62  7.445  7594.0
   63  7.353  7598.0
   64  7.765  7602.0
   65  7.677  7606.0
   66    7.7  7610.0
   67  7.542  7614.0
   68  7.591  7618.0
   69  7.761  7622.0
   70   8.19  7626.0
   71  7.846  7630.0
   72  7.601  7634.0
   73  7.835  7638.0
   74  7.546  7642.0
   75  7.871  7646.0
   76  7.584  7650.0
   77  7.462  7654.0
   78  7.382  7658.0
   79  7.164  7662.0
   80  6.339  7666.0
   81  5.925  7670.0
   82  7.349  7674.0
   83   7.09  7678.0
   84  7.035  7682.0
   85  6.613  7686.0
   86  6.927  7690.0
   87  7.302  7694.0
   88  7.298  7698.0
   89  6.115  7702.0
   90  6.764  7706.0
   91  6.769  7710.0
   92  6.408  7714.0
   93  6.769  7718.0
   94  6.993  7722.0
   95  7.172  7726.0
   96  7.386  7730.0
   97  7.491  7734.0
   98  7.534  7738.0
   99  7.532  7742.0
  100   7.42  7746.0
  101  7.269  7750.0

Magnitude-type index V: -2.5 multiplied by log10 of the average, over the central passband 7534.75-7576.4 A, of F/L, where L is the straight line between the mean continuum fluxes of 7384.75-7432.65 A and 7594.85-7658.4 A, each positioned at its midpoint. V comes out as -0.059 mag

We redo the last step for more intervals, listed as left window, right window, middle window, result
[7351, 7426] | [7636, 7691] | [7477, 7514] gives -0.056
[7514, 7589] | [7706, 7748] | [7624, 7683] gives 0.026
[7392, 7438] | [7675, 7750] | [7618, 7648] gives -0.087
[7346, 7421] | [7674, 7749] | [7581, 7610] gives -0.078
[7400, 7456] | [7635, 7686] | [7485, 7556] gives -0.063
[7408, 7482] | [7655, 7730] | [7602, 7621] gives -0.068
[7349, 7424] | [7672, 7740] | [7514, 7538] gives -0.107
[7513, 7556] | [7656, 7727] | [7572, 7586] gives -0.046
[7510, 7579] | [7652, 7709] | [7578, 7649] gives -0.042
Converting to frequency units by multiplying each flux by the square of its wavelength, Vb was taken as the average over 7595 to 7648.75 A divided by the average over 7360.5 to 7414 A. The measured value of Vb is 1.1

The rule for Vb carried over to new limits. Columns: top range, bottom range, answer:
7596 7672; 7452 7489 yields 0.98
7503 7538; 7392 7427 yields 1.09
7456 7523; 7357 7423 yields 1.06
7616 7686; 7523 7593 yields 0.93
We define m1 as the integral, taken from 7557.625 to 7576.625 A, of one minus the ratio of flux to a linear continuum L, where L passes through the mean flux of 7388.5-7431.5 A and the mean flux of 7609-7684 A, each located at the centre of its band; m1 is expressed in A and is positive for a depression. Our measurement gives -1.4 A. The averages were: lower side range 7.61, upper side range 7.41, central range 8.02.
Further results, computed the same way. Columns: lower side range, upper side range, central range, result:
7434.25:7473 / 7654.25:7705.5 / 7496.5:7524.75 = -0.6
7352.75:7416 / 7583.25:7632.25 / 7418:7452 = -0.8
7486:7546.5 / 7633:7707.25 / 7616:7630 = -0.9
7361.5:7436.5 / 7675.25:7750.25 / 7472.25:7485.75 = -1.0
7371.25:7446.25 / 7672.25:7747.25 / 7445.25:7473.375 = -1.1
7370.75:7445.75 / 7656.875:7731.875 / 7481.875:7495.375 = -0.6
